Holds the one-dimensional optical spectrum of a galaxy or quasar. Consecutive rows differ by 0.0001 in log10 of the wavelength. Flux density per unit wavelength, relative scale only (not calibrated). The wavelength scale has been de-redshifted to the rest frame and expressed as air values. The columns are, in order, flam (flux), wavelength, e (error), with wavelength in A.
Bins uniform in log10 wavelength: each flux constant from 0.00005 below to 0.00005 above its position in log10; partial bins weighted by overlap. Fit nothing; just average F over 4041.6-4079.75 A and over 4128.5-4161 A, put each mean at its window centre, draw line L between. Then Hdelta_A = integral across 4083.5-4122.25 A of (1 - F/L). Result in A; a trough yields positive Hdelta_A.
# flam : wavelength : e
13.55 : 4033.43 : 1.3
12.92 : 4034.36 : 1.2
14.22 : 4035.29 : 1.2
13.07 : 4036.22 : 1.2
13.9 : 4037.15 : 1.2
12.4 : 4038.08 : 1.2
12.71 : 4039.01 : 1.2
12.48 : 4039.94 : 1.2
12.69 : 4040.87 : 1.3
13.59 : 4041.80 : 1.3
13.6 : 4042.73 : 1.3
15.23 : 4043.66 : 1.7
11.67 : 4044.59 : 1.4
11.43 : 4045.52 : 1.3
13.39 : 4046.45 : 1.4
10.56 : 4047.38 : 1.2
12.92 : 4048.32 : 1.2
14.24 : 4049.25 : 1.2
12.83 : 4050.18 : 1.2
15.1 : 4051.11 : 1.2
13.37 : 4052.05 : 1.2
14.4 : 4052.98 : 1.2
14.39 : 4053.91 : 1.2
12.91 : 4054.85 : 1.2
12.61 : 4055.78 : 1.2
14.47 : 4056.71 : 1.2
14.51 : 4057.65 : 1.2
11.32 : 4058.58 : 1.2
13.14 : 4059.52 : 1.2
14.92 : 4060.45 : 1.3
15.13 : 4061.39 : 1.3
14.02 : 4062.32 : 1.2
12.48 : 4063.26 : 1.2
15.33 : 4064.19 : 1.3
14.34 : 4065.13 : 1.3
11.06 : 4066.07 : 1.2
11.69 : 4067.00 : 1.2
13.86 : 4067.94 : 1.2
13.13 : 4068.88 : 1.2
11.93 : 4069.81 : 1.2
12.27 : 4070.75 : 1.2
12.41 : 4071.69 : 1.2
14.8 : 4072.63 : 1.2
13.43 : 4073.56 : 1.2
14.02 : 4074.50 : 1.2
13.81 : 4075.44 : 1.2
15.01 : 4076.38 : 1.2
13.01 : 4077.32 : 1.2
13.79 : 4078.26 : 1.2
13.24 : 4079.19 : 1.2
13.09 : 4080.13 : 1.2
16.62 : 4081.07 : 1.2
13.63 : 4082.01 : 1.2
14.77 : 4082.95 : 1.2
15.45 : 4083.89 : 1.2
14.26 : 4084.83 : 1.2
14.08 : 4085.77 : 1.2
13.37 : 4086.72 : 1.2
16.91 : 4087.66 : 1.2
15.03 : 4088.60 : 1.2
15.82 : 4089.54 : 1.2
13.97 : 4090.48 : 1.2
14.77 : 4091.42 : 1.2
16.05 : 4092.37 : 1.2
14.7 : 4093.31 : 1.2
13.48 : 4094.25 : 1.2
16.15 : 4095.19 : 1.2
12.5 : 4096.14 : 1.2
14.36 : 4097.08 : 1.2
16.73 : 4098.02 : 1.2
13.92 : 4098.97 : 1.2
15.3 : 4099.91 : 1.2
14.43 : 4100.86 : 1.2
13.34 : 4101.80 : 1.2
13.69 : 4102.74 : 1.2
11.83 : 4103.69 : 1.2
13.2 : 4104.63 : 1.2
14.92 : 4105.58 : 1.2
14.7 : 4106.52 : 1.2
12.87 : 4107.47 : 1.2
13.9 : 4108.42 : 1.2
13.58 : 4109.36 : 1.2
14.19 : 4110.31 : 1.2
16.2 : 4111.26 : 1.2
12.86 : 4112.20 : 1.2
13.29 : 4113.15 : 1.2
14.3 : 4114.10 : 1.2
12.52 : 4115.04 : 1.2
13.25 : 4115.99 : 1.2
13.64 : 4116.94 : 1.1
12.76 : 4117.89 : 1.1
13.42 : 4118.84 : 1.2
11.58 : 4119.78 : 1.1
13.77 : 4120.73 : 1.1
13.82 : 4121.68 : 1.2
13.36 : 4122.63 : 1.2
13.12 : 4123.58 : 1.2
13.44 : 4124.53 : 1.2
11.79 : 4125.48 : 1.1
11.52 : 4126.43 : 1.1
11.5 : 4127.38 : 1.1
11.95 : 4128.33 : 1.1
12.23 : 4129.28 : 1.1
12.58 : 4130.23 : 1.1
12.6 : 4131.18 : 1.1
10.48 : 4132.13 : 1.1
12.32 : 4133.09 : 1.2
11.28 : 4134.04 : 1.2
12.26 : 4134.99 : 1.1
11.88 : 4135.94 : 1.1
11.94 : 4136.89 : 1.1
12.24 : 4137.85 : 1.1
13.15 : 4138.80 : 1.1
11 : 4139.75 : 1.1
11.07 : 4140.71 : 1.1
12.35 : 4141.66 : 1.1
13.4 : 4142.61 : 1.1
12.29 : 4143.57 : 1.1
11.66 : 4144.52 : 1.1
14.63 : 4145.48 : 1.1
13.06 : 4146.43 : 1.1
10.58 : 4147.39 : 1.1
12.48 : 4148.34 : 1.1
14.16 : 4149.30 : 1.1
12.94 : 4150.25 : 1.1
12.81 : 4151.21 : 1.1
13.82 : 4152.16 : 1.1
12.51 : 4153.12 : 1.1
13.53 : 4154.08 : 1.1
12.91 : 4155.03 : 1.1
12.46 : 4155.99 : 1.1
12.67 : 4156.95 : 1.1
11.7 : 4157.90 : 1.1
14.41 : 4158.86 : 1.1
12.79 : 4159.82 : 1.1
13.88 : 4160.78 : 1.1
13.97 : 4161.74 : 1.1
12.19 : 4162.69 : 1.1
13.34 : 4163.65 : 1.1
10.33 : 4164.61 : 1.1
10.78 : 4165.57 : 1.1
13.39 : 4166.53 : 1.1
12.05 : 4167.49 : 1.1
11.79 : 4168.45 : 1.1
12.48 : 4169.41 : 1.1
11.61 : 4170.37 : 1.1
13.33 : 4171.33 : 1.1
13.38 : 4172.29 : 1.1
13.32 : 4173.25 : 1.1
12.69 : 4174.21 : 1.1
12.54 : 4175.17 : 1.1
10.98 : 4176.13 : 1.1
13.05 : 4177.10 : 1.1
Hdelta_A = -3.4 A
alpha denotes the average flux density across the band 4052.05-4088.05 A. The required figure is 13.8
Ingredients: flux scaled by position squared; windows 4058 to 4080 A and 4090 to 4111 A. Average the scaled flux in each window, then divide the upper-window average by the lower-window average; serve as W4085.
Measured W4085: 1.1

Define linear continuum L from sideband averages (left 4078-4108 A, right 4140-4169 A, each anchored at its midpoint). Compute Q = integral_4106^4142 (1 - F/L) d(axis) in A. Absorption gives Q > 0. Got 2.1 A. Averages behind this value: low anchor 14.4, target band 12.8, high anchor 12.6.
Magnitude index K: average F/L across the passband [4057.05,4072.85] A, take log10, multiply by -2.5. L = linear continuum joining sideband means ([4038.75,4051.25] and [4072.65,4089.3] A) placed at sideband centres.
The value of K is 0.04 mag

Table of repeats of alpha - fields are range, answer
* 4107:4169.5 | 12.7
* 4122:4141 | 12.1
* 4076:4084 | 14.2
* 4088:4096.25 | 14.9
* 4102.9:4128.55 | 13.2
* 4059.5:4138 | 13.6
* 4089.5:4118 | 14.1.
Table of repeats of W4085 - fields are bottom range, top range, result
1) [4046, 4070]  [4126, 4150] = 0.95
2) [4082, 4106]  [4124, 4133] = 0.84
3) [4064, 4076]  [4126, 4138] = 0.93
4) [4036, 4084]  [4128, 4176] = 0.97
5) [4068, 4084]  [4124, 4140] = 0.90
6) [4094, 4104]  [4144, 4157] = 0.93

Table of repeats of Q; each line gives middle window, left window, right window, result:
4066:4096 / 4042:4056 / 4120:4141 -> -2.8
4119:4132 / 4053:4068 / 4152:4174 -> 0.5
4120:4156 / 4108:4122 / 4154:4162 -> 2.2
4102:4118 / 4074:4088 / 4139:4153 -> -0.1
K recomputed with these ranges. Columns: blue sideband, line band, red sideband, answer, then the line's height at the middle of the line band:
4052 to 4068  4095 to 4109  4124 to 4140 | -0.11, 12.7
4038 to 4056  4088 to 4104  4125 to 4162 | -0.14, 12.8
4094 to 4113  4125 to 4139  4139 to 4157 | 0.10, 13.2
